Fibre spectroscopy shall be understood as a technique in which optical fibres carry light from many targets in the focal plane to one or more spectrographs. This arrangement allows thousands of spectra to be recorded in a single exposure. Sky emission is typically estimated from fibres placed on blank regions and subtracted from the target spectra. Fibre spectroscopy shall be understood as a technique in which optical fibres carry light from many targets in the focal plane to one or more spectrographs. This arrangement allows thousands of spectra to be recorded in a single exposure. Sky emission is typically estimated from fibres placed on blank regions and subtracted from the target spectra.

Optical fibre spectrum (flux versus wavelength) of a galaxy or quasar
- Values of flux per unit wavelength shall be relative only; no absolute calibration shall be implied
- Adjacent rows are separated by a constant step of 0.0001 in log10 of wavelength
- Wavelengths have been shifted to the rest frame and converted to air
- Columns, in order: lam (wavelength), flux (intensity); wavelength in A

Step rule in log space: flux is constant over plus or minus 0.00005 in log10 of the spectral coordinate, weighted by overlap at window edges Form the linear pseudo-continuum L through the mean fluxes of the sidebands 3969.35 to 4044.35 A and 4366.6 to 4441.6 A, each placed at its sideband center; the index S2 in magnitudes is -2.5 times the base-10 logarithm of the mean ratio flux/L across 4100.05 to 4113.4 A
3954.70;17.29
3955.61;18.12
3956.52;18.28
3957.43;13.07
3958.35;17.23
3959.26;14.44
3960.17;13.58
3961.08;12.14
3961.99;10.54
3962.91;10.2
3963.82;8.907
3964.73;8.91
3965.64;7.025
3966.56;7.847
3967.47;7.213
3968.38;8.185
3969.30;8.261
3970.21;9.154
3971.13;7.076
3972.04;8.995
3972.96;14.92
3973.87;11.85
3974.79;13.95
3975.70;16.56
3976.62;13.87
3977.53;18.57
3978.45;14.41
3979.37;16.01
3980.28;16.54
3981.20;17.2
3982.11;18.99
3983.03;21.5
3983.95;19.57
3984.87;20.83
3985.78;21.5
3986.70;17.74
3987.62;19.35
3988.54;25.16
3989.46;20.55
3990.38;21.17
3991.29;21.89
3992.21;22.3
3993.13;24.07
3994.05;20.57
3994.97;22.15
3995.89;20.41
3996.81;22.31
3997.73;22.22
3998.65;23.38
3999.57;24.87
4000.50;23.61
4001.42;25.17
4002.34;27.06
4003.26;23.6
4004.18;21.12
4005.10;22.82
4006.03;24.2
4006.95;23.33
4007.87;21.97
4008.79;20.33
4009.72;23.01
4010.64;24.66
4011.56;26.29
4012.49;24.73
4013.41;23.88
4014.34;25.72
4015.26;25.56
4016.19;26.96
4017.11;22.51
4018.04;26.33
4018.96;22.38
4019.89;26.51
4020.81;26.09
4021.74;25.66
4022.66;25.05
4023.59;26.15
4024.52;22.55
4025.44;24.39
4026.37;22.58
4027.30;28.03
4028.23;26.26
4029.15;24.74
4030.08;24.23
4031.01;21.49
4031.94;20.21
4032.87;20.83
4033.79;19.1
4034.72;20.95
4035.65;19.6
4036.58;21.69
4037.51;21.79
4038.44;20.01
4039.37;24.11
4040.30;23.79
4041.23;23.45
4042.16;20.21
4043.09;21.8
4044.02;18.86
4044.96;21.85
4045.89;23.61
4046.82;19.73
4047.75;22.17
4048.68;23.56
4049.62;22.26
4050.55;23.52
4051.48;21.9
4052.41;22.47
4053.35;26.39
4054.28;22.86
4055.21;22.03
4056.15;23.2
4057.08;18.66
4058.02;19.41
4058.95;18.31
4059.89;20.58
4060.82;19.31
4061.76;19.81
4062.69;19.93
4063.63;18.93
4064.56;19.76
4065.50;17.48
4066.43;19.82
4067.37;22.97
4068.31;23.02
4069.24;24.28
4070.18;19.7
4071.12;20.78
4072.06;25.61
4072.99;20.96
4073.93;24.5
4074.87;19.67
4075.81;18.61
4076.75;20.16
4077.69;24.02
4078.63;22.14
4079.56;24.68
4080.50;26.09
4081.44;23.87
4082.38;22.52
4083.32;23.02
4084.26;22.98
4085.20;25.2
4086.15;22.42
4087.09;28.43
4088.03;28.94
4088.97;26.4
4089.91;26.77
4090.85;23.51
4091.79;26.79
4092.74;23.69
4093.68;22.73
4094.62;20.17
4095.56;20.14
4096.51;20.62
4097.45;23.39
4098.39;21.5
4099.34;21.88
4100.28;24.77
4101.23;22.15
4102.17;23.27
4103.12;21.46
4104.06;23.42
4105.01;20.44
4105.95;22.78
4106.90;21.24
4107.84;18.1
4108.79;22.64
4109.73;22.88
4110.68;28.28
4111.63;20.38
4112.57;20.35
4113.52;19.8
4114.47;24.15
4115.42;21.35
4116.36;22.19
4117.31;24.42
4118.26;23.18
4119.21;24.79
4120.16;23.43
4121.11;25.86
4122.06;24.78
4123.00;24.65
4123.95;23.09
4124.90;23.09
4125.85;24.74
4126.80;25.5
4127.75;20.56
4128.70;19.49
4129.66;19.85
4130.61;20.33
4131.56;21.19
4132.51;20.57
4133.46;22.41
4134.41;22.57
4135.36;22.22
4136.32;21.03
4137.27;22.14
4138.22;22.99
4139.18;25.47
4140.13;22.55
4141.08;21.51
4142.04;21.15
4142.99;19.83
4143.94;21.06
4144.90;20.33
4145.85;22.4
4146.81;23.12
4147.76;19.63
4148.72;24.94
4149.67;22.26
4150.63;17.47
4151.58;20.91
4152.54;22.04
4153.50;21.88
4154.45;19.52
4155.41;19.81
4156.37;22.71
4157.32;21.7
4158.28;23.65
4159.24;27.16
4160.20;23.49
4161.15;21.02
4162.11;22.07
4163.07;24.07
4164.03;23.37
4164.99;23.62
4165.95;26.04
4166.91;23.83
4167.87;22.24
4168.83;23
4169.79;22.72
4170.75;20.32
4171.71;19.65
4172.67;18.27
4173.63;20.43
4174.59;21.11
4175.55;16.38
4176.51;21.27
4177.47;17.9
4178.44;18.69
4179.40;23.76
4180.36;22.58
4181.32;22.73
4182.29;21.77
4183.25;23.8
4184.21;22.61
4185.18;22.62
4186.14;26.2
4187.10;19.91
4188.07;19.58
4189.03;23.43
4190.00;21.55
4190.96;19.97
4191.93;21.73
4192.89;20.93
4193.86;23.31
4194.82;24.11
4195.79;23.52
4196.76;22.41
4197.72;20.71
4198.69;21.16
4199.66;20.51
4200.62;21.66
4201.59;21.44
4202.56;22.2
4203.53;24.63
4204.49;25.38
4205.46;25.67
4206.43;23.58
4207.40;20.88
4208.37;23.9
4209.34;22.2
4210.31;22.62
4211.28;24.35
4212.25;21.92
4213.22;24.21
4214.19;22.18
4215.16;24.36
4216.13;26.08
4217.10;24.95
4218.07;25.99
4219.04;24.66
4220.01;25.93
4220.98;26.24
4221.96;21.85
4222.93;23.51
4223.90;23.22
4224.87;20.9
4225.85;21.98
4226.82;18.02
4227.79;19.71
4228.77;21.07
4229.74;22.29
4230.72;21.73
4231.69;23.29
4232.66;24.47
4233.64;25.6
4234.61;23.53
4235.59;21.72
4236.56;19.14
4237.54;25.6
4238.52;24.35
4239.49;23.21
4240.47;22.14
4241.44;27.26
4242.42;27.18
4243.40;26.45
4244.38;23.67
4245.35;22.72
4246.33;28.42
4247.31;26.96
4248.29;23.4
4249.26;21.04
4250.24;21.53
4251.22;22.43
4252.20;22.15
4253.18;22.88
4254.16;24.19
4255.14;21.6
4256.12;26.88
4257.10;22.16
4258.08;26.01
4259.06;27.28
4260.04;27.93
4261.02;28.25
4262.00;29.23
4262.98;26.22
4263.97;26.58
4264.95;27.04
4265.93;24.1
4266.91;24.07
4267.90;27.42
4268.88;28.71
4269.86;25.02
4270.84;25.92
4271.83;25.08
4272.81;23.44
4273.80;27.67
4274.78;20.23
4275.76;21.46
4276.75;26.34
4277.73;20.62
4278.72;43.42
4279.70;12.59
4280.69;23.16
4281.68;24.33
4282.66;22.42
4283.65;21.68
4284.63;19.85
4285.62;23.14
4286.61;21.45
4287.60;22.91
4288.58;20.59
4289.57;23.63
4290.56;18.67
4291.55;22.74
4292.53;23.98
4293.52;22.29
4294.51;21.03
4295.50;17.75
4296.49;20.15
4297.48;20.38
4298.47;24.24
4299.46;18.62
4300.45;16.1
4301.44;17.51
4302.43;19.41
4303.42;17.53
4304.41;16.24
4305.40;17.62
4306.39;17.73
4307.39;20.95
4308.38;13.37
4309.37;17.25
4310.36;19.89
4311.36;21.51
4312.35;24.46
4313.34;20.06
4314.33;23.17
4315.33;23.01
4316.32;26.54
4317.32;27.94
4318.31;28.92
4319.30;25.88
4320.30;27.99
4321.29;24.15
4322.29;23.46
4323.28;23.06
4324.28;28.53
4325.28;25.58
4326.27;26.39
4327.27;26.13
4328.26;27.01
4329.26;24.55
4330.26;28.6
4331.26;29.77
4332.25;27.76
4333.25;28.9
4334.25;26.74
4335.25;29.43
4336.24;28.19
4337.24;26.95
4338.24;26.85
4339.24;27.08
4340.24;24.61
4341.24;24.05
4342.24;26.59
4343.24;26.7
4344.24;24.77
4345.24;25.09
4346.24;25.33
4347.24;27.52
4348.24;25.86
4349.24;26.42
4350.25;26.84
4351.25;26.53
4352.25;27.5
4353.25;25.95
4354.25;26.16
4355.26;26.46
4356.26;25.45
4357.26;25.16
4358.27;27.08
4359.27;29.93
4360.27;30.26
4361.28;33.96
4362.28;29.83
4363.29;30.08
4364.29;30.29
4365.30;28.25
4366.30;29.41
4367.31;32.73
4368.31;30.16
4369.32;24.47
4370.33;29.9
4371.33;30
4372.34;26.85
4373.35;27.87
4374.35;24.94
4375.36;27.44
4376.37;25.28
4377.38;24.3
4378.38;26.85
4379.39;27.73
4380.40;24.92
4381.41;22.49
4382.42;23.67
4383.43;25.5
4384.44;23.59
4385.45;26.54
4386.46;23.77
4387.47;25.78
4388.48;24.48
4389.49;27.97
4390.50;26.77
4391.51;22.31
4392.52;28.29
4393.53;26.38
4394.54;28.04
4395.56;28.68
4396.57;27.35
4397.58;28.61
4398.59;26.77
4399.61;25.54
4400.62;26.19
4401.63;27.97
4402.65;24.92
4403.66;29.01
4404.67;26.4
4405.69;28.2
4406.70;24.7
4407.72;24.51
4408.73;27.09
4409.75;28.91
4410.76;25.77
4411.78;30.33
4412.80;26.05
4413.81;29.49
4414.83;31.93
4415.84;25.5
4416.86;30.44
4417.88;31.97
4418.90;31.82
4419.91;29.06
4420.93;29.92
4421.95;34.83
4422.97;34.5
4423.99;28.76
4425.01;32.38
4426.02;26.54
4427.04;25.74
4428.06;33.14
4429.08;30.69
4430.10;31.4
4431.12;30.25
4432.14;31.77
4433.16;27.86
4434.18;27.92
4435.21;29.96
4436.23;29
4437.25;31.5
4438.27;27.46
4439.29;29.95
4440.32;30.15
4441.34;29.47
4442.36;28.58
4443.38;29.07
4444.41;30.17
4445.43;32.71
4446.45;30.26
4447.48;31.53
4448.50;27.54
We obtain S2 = 0.04 mag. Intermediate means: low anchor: 21.4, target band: 22.2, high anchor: 28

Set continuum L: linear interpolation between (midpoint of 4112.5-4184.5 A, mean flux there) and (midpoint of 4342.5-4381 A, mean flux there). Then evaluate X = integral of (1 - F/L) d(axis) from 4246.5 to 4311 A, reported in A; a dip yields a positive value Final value 6.6 A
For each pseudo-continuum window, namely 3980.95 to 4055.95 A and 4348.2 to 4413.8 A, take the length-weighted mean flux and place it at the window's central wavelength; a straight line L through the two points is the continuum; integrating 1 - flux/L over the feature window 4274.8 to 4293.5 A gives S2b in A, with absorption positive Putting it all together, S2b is 2.2 A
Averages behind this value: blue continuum 22.8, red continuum 27.1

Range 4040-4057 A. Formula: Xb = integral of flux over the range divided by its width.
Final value 22.3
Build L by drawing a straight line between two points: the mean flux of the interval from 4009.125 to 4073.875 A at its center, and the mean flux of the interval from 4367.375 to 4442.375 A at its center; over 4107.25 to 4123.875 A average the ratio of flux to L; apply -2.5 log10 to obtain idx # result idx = 0.03 mag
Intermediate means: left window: 22.6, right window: 27.9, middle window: 23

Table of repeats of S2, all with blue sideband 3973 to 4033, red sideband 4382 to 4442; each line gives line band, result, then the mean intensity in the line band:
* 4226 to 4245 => 0.11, 23.2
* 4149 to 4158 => 0.16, 21.1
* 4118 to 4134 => 0.05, 22.8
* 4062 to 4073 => 0.10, 21.1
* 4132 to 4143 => 0.09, 22.1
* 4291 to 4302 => 0.28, 20.4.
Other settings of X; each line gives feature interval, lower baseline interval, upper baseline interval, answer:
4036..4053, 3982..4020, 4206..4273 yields 0.79 A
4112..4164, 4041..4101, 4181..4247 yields 0.96 A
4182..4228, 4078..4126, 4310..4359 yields 3.18 A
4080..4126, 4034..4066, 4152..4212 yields -3.56 A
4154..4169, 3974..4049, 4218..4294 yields 0.17 A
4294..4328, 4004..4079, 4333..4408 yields 5.52 A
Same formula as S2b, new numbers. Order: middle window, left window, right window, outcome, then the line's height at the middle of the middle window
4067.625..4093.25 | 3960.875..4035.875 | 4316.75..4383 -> -2.5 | 21.6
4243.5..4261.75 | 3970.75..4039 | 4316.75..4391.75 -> 0.6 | 25.3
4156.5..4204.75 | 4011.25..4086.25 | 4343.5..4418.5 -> 4.5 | 24.4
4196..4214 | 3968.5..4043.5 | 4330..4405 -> 1.2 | 24.4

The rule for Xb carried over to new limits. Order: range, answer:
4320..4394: 26.8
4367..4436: 27.8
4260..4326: 23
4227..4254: 23.4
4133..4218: 22.2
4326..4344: 27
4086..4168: 22.7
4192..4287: 23.8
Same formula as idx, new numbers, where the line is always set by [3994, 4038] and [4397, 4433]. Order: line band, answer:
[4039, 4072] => 0.12 mag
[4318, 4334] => 0.04 mag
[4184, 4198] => 0.17 mag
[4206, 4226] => 0.11 mag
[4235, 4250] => 0.10 mag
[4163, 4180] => 0.19 mag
